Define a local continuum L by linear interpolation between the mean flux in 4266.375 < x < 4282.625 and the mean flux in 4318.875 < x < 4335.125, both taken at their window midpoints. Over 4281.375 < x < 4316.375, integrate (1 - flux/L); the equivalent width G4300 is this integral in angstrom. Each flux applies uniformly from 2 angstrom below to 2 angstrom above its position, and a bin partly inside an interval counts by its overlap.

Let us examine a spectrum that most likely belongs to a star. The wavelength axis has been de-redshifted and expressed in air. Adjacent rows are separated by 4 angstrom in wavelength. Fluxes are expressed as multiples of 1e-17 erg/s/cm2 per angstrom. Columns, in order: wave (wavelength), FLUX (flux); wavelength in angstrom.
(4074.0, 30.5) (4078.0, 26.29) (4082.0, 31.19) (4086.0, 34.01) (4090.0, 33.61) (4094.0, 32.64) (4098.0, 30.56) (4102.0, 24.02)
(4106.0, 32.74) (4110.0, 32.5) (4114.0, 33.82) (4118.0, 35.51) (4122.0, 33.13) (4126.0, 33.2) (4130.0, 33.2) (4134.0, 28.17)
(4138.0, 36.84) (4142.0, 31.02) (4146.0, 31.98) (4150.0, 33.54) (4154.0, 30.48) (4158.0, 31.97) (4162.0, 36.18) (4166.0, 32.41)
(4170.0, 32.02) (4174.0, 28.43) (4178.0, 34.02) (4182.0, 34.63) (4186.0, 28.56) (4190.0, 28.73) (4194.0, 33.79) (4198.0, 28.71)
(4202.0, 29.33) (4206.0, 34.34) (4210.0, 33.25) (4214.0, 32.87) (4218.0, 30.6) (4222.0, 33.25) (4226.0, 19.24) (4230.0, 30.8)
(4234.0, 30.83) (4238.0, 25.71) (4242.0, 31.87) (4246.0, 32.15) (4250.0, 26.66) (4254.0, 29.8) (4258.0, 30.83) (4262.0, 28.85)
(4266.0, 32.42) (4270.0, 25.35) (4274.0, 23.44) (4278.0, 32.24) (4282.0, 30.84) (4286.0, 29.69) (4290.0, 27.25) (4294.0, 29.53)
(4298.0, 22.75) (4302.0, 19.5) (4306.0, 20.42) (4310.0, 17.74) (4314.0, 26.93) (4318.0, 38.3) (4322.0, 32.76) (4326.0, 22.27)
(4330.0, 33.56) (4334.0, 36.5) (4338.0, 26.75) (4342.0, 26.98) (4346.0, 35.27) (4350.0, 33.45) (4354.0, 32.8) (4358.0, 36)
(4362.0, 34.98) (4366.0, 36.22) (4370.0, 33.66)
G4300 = 5.61 angstrom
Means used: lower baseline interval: 28.2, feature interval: 24.9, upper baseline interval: 31.5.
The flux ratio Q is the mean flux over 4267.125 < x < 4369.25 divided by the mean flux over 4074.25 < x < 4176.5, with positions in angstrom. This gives 0.92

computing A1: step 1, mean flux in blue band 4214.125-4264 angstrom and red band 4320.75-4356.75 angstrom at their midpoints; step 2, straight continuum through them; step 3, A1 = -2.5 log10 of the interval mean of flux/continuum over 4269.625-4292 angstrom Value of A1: 0.07 mag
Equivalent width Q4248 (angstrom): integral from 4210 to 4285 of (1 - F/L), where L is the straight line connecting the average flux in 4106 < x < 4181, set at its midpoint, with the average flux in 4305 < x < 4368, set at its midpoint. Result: 5.4 angstrom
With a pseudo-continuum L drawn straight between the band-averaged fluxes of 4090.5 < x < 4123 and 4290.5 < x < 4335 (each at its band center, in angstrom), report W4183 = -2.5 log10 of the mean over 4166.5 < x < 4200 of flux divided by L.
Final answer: -0.04 mag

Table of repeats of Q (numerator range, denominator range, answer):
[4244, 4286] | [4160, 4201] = 0.92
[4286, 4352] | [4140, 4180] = 0.87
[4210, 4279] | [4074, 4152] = 0.92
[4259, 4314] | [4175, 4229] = 0.85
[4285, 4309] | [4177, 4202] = 0.78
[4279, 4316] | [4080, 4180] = 0.78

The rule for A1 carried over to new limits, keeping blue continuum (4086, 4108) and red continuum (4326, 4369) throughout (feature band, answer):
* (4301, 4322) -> 0.260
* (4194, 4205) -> 0.047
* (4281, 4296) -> 0.110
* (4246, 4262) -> 0.094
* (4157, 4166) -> -0.082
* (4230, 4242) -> 0.095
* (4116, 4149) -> -0.056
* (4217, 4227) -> 0.131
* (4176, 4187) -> -0.039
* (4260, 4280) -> 0.134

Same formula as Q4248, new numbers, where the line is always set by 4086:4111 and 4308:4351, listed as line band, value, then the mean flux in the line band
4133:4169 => -2.0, 32.6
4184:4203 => 0.5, 29.8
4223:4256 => 2.1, 28.5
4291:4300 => 1.2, 26.3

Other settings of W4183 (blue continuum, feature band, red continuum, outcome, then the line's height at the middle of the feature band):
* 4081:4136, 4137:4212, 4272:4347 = -0.05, 30.7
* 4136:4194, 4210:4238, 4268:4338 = 0.02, 30.3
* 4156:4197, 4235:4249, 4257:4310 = -0.04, 28.8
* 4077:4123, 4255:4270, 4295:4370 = 0.01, 30.3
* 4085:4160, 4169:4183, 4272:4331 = -0.05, 30.7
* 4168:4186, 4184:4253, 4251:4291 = 0.02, 30.6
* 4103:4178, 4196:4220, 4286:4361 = -0.01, 31.2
